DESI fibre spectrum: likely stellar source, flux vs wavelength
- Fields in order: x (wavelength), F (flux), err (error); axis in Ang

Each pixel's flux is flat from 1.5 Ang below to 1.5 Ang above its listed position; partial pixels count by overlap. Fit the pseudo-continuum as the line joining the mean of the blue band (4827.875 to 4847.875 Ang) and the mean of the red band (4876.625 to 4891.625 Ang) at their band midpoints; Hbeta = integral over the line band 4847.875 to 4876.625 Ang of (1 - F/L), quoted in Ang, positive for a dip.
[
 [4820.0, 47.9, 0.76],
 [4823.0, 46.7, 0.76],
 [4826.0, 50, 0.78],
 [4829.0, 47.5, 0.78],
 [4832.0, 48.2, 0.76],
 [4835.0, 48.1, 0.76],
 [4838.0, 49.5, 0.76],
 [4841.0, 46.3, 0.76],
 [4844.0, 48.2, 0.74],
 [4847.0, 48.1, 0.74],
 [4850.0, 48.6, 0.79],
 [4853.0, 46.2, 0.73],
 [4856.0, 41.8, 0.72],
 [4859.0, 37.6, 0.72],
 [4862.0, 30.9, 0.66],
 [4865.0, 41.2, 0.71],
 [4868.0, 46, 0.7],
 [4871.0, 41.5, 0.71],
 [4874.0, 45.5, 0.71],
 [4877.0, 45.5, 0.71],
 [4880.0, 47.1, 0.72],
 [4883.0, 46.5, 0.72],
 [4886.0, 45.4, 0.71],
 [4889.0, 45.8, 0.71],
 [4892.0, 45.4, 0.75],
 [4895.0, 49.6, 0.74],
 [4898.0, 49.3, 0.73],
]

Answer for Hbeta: 2.8 Ang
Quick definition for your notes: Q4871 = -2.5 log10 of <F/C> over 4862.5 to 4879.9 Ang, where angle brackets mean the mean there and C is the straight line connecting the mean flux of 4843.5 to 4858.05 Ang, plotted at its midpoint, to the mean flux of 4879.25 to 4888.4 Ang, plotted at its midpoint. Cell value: 0.07 mag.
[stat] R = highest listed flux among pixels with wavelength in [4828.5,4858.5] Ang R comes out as 49.5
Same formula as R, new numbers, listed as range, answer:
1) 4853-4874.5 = 46.2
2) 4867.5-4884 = 47.1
